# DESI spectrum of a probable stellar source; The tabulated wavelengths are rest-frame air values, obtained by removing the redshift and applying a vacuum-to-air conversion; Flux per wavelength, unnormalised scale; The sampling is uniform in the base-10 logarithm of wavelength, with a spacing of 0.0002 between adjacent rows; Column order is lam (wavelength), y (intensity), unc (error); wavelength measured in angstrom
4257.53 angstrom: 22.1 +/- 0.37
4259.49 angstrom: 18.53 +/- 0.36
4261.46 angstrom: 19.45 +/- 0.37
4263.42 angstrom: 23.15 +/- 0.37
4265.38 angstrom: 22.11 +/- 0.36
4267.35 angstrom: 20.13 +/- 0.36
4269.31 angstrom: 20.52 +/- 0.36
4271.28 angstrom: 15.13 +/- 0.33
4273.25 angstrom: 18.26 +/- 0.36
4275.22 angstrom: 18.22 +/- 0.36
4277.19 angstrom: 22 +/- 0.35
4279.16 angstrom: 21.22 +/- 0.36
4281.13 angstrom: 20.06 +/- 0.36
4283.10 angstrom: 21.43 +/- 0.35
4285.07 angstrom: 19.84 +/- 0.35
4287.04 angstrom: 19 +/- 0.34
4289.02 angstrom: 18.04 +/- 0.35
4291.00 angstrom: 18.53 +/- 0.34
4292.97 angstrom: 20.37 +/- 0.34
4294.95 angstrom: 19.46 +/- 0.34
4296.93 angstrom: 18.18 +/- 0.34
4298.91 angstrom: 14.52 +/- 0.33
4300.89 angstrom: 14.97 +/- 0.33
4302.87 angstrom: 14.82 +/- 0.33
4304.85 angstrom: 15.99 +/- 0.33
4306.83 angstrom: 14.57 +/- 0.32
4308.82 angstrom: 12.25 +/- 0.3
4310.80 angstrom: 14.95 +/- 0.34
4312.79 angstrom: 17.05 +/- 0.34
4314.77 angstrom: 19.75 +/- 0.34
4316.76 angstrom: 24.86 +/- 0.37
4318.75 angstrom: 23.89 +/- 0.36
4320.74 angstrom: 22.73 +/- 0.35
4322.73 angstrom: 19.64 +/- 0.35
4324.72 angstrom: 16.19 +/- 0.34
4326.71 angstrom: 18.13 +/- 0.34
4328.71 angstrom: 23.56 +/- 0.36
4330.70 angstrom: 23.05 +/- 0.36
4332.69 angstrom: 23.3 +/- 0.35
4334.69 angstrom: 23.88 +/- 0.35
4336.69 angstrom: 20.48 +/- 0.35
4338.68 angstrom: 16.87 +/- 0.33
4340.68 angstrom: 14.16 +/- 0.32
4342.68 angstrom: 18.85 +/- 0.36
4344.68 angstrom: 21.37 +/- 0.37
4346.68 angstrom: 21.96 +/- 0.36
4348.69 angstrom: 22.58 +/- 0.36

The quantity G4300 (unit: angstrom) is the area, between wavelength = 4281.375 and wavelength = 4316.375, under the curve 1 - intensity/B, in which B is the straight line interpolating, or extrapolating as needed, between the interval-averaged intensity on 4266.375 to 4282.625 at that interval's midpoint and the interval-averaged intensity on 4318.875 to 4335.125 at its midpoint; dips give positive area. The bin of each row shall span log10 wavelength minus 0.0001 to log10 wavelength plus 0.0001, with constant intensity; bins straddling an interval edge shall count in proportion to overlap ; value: 4.9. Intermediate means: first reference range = 19.5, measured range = 17.5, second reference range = 21.4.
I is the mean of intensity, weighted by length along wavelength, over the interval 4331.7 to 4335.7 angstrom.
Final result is 23.5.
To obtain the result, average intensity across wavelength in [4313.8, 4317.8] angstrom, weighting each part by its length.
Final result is 22.3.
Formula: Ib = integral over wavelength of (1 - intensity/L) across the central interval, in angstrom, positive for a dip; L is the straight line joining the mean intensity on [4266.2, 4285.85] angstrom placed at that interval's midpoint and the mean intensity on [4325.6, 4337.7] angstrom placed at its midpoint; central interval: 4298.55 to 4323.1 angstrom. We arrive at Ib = 4.0 angstrom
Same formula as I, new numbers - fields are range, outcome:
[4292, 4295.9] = 19.9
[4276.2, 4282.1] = 21.1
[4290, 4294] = 19.4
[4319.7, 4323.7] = 21.2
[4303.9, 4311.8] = 14.4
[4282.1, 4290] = 19.6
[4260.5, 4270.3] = 21.1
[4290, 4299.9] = 18.2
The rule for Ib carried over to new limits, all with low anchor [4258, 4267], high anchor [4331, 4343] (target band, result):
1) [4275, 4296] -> 0.65 angstrom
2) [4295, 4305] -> 2.12 angstrom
